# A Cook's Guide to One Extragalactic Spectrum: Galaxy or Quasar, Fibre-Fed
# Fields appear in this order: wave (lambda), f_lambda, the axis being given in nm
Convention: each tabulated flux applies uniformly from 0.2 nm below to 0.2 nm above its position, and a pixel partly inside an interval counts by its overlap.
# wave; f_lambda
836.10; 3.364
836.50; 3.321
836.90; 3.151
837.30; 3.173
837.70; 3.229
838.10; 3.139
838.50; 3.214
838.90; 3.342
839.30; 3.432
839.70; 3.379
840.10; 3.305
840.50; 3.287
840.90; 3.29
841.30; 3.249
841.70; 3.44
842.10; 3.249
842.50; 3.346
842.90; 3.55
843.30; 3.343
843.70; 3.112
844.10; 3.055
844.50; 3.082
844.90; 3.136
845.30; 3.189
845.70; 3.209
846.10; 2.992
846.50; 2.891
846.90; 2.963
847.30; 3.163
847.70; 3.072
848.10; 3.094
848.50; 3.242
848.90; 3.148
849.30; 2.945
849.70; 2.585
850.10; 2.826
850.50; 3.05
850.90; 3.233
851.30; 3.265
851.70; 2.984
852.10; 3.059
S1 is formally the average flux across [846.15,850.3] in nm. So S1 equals 2.99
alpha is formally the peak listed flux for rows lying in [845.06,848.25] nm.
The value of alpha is 3.209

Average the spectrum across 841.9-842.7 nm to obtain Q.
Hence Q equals 3.3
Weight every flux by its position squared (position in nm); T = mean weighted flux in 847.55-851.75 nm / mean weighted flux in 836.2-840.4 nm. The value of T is 0.96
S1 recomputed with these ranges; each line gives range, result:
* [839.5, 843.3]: 3.34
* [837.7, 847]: 3.23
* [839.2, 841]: 3.34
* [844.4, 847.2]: 3.07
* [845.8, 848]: 3.03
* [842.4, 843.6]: 3.39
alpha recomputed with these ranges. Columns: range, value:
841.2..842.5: 3.44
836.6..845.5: 3.55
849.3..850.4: 2.826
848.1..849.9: 3.242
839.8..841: 3.305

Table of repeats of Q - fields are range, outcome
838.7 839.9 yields 3.38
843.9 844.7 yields 3.07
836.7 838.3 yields 3.17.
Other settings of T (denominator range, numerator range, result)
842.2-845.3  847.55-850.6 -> 0.94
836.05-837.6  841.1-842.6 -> 1.04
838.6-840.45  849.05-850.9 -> 0.89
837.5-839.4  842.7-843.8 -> 1.04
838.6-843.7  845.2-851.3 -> 0.93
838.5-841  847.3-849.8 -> 0.93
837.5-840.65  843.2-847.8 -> 0.96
